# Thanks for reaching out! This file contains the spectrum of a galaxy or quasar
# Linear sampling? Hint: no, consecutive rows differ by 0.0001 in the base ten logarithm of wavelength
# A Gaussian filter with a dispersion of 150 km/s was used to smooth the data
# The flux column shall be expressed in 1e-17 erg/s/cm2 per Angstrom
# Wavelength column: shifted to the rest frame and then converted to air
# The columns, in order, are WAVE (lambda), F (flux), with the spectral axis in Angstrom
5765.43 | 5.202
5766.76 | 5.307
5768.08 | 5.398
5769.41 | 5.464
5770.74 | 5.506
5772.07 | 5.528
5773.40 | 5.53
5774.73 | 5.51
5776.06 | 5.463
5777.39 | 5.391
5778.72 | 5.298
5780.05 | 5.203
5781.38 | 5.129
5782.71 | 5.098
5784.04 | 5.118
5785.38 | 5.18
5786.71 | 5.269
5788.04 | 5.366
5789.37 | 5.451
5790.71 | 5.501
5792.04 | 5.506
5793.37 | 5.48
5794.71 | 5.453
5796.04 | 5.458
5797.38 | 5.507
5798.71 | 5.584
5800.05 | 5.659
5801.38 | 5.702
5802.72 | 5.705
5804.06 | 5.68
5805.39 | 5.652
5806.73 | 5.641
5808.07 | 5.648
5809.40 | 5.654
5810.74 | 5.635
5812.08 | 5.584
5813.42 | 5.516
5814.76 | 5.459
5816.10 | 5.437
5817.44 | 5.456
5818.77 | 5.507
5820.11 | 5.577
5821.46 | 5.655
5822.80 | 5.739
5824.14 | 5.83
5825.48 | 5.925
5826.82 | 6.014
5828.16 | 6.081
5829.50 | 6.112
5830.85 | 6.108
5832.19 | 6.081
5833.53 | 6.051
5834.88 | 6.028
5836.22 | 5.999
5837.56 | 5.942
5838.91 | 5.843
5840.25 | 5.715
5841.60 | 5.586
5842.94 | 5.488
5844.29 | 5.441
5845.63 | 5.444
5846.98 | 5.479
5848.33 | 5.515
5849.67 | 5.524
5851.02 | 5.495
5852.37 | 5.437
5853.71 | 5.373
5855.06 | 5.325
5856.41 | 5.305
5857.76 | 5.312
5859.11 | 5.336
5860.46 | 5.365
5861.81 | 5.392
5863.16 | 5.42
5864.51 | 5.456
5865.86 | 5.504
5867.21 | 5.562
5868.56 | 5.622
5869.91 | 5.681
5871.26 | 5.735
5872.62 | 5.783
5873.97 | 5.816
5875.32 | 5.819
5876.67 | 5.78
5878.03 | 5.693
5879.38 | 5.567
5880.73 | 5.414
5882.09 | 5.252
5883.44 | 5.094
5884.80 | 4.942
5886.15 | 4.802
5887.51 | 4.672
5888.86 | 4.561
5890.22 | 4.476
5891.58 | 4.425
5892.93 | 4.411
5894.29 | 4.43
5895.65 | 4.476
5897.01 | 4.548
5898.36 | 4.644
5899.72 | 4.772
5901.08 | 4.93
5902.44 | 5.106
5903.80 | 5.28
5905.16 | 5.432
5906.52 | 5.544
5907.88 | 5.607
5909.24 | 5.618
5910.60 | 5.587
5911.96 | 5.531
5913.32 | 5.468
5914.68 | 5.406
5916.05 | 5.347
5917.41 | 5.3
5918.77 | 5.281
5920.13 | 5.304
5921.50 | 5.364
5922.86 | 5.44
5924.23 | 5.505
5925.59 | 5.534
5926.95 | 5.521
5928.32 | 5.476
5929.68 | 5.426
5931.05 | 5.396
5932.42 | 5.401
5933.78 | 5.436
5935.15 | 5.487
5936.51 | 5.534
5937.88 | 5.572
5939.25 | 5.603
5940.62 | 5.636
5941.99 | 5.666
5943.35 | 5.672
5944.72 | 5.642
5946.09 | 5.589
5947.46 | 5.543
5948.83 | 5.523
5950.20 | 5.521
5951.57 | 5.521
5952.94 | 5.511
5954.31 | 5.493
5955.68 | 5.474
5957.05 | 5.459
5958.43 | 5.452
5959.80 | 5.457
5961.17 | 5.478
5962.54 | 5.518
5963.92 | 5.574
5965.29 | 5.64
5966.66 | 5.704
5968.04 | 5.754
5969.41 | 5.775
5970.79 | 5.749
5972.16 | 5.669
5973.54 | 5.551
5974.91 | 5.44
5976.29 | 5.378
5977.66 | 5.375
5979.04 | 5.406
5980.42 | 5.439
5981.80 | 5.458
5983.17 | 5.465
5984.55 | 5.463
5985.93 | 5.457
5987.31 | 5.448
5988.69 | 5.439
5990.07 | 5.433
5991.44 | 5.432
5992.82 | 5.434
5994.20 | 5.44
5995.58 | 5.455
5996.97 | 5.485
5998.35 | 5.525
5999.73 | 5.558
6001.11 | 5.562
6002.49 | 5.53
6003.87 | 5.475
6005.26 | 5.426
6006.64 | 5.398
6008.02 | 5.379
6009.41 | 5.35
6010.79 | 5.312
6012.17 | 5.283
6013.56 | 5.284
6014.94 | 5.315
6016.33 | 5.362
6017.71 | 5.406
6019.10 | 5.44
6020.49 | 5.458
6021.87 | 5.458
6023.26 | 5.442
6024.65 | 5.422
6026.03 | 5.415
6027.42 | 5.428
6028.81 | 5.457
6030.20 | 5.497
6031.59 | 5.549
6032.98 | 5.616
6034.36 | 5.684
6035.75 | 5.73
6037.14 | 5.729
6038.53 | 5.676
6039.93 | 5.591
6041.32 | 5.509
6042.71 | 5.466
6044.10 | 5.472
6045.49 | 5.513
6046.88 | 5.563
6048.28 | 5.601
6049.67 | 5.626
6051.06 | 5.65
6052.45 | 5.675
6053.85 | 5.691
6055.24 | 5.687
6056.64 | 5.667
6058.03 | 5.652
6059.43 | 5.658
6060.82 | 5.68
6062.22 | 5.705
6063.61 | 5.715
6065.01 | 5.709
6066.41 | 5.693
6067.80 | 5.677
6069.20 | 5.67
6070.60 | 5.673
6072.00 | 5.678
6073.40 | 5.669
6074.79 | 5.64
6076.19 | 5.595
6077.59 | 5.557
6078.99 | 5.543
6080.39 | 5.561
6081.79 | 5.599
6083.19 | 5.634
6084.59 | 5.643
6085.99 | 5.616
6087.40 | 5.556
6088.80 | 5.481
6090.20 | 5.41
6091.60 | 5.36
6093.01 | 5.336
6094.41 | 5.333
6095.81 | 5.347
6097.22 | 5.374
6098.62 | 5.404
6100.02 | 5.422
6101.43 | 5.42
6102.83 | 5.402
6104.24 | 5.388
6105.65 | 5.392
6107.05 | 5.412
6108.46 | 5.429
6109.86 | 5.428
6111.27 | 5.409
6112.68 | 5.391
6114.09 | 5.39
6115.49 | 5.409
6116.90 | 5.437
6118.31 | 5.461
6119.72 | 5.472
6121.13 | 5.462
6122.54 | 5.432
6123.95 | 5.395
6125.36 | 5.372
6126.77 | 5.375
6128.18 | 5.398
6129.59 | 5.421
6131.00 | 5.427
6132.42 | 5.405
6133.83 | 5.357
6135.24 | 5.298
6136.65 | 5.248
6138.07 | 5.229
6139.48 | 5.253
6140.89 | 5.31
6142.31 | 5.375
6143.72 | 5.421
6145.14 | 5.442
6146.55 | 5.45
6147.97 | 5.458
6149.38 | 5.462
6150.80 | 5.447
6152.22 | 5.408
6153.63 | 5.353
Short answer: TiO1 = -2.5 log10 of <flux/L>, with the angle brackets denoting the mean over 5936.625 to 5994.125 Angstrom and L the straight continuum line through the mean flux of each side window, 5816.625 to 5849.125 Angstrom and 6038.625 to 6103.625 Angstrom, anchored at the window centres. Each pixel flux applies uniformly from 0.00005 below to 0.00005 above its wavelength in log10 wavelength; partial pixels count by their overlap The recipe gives 0.02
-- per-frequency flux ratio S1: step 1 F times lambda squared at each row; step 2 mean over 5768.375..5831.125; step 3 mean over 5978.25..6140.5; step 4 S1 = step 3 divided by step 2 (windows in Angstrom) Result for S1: 1.08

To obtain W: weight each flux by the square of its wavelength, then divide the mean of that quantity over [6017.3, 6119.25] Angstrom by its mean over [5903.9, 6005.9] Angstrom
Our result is 1.04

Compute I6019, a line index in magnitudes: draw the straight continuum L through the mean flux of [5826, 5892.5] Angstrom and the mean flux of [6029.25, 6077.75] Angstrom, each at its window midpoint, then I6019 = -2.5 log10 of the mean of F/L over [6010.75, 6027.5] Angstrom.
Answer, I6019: 0.04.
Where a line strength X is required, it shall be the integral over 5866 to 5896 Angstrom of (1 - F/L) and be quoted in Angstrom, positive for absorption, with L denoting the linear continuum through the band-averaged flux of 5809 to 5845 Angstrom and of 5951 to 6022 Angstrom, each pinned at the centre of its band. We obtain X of 2.5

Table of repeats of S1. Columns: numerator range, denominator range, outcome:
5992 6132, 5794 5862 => 1.06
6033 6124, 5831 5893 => 1.09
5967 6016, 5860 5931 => 1.07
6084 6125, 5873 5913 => 1.14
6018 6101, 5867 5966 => 1.09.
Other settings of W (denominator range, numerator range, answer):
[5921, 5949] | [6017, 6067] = 1.05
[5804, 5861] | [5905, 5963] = 1.01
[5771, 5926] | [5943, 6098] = 1.08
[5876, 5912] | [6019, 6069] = 1.16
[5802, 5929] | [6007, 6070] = 1.08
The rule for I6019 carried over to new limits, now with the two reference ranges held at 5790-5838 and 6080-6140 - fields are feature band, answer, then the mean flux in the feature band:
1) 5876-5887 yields 0.067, 5.31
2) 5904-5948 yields 0.021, 5.49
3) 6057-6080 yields -0.039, 5.66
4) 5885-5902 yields 0.216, 4.61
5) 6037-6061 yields -0.026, 5.61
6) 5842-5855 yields 0.041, 5.46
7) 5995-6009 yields 0.010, 5.47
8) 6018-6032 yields 0.010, 5.45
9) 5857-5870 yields 0.040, 5.45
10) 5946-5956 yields 0.011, 5.52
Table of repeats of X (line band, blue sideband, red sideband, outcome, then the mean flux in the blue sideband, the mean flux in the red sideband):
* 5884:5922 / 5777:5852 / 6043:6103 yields 3.7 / 5.6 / 5.57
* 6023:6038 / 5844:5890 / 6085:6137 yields -0.4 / 5.4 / 5.41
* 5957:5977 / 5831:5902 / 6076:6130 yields -0.7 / 5.35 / 5.45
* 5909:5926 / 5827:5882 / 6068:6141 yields 0.5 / 5.64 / 5.45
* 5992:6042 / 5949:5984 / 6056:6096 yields 0.8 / 5.53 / 5.59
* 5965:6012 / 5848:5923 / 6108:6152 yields -1.5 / 5.27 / 5.4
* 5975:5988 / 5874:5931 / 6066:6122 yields -0.3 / 5.2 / 5.49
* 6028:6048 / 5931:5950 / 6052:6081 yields 0.2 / 5.55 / 5.66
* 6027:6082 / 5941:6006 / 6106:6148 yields -1.7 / 5.52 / 5.39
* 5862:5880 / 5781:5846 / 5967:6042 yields -0.2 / 5.63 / 5.49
